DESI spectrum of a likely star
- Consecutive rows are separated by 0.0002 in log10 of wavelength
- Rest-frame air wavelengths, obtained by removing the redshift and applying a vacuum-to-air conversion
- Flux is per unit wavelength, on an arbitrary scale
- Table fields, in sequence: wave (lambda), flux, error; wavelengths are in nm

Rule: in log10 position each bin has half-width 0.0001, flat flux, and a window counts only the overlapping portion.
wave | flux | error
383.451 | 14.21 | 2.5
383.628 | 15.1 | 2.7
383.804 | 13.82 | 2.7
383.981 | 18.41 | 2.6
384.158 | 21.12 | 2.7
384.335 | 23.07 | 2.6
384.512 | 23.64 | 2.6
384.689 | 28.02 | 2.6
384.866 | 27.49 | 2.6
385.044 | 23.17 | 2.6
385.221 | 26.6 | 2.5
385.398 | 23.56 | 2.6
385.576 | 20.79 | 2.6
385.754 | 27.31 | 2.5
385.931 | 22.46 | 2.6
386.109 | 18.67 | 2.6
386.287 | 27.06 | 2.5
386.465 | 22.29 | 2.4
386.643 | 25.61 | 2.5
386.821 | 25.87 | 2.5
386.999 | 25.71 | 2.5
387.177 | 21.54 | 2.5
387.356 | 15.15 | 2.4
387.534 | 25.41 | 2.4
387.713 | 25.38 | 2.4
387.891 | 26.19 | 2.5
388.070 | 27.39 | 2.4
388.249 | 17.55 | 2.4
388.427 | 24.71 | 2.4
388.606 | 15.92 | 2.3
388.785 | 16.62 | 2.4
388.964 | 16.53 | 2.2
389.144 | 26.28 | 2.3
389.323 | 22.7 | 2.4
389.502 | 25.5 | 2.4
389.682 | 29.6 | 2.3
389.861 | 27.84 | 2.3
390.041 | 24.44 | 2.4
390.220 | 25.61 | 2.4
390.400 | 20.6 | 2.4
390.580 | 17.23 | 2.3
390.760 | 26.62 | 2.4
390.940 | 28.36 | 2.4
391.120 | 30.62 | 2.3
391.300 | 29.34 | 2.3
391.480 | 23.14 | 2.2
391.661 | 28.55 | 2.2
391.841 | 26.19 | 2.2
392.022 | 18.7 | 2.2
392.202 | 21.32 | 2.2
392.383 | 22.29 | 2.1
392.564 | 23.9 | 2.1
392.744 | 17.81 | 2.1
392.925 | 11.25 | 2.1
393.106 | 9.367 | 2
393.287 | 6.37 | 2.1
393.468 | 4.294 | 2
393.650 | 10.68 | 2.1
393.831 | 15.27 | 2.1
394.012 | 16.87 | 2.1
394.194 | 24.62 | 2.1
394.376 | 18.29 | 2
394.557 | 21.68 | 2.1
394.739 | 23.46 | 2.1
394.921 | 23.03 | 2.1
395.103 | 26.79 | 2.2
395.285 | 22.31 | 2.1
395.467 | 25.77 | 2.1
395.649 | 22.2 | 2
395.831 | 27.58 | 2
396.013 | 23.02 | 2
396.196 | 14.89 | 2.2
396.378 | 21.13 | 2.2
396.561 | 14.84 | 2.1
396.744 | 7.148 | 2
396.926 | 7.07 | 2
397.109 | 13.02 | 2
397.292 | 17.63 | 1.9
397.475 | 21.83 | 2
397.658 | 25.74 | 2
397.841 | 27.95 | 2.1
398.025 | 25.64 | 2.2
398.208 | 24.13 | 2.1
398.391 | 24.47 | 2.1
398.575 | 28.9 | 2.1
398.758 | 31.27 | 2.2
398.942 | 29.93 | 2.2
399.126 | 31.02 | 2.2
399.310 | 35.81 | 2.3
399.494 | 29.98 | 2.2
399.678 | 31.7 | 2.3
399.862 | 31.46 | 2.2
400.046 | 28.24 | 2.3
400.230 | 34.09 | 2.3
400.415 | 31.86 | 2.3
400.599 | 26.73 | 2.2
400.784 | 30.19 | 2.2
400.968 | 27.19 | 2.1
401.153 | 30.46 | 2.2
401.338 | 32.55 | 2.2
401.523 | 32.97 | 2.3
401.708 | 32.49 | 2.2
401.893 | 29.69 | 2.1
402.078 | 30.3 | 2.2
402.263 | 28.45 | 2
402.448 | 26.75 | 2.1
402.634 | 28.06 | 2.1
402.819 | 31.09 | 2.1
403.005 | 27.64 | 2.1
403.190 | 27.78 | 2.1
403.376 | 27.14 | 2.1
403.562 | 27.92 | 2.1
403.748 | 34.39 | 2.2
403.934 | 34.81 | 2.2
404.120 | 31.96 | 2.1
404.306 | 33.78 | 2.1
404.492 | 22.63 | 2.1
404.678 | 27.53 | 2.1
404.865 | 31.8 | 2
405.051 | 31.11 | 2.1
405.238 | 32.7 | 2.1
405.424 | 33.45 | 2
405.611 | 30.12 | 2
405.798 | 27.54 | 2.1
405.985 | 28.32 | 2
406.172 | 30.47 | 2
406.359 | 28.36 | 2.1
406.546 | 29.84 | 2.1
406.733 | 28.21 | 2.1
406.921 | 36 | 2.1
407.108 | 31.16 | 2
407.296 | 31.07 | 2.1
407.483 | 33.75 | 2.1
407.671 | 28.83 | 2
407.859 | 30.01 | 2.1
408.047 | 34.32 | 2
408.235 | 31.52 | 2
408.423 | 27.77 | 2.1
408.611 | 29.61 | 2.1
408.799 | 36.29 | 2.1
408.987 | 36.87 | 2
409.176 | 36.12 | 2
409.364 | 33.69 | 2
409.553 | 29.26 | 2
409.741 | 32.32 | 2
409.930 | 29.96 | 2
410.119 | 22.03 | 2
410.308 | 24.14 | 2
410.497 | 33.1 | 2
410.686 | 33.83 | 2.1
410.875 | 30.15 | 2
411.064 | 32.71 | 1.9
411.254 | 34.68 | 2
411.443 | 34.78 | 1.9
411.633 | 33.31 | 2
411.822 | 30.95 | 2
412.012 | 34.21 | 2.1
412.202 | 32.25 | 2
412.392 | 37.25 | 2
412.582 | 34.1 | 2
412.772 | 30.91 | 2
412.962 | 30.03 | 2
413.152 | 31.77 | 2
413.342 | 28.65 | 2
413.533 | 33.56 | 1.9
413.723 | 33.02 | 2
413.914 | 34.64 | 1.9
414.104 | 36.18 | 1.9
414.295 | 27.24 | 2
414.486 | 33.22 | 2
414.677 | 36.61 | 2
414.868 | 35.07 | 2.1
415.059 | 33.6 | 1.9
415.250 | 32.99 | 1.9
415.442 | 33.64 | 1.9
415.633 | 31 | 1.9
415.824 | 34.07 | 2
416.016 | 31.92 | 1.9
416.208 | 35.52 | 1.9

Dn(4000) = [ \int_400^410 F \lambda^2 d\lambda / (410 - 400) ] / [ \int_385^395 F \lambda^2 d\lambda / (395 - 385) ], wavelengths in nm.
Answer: 1.52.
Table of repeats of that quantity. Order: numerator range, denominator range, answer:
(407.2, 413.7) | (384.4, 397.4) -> 1.64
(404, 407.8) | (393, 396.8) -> 1.77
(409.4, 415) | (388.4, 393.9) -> 1.71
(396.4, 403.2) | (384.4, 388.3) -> 1.20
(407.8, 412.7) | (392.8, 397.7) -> 1.97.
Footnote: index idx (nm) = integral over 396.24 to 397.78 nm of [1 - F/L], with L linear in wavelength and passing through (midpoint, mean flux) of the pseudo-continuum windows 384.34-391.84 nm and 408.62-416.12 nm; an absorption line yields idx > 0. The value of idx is 0.62 nm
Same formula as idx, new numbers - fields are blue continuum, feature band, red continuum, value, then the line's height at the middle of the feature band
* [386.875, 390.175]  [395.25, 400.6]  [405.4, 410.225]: 0.487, 26.9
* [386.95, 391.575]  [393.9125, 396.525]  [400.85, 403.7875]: 0.426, 26.4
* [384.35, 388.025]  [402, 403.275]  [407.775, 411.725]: 0.038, 29.4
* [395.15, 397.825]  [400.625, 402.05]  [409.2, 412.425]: -0.432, 23.5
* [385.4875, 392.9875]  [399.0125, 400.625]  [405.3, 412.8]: -0.213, 27.7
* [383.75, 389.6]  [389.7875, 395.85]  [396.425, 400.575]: 0.724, 24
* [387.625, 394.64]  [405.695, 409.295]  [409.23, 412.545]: -0.169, 30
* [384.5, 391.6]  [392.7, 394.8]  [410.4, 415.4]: 0.908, 26.1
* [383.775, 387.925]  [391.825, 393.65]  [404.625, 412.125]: 0.728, 25.8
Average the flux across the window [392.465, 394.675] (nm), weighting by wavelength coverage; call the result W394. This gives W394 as 15.2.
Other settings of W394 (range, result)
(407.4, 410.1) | 31.9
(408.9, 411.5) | 31.6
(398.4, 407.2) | 30.3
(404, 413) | 31.4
